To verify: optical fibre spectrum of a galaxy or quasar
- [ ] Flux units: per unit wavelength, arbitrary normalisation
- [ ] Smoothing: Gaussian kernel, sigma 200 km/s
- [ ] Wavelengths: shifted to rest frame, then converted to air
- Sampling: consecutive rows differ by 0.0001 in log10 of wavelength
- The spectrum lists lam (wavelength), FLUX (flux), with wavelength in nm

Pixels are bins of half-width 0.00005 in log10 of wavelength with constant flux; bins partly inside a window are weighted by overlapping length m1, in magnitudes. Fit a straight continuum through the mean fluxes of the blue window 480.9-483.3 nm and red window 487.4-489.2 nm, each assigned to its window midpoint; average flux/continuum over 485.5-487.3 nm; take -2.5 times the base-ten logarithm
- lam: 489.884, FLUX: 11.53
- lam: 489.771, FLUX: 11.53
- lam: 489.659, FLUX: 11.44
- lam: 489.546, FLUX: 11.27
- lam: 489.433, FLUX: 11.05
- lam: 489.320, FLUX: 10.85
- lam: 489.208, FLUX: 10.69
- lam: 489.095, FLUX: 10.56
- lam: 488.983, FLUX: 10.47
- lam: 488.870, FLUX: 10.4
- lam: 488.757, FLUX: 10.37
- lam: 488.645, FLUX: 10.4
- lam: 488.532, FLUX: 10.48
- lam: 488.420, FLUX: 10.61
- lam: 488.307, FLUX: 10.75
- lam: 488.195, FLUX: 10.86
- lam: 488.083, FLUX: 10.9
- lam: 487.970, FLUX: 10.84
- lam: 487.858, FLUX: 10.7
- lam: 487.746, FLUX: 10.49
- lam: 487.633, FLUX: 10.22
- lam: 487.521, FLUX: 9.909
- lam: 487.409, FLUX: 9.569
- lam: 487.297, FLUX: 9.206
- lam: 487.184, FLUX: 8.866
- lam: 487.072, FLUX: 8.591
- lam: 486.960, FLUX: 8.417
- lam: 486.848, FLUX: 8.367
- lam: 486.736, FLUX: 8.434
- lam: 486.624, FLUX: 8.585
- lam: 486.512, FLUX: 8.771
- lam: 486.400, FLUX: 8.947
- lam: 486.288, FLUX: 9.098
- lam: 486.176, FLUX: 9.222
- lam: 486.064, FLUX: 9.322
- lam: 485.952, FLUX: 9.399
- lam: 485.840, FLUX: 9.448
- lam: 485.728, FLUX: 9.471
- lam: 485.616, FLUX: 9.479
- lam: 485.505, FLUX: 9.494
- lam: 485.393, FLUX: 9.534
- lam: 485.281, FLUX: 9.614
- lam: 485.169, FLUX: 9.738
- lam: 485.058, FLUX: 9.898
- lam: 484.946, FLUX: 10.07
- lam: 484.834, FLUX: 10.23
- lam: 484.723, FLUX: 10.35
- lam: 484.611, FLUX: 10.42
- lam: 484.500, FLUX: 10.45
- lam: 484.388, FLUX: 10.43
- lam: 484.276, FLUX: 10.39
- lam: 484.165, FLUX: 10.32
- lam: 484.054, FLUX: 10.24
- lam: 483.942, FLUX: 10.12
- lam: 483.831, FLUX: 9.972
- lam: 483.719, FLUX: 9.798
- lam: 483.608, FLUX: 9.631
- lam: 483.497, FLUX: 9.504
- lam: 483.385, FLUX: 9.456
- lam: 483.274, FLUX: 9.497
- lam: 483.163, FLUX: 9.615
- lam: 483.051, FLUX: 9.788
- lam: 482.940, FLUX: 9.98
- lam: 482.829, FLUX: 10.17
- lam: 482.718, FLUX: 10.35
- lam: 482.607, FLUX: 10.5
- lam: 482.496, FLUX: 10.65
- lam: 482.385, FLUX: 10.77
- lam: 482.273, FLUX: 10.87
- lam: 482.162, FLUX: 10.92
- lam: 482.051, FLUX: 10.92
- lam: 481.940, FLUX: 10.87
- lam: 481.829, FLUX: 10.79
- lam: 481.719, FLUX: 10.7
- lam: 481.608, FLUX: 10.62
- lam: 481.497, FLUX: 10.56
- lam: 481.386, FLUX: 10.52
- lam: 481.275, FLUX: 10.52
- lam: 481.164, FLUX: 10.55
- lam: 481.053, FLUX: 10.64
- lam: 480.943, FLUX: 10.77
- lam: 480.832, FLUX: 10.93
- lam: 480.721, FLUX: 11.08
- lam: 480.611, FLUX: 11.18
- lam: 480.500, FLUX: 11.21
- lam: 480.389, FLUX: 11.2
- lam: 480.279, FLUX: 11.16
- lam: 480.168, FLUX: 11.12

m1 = 0.17 mag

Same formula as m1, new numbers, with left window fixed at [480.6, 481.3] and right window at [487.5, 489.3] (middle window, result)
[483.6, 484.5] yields 0.057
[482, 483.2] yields 0.035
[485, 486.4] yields 0.129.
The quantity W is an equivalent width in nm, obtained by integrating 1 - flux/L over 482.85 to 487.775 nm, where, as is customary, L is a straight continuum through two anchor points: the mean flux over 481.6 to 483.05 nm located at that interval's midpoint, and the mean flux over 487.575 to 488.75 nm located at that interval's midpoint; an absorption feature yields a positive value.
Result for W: 0.47 nm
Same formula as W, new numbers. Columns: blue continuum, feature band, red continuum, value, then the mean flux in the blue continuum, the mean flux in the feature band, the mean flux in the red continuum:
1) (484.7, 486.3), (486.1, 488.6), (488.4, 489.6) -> 0.135 nm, 9.62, 9.63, 10.6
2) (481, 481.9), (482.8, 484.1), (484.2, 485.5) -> 0.063 nm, 10.6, 9.8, 10.1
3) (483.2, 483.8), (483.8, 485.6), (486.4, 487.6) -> -0.136 nm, 9.59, 10.1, 8.91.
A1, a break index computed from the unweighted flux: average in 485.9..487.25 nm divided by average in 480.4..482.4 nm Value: 0.82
